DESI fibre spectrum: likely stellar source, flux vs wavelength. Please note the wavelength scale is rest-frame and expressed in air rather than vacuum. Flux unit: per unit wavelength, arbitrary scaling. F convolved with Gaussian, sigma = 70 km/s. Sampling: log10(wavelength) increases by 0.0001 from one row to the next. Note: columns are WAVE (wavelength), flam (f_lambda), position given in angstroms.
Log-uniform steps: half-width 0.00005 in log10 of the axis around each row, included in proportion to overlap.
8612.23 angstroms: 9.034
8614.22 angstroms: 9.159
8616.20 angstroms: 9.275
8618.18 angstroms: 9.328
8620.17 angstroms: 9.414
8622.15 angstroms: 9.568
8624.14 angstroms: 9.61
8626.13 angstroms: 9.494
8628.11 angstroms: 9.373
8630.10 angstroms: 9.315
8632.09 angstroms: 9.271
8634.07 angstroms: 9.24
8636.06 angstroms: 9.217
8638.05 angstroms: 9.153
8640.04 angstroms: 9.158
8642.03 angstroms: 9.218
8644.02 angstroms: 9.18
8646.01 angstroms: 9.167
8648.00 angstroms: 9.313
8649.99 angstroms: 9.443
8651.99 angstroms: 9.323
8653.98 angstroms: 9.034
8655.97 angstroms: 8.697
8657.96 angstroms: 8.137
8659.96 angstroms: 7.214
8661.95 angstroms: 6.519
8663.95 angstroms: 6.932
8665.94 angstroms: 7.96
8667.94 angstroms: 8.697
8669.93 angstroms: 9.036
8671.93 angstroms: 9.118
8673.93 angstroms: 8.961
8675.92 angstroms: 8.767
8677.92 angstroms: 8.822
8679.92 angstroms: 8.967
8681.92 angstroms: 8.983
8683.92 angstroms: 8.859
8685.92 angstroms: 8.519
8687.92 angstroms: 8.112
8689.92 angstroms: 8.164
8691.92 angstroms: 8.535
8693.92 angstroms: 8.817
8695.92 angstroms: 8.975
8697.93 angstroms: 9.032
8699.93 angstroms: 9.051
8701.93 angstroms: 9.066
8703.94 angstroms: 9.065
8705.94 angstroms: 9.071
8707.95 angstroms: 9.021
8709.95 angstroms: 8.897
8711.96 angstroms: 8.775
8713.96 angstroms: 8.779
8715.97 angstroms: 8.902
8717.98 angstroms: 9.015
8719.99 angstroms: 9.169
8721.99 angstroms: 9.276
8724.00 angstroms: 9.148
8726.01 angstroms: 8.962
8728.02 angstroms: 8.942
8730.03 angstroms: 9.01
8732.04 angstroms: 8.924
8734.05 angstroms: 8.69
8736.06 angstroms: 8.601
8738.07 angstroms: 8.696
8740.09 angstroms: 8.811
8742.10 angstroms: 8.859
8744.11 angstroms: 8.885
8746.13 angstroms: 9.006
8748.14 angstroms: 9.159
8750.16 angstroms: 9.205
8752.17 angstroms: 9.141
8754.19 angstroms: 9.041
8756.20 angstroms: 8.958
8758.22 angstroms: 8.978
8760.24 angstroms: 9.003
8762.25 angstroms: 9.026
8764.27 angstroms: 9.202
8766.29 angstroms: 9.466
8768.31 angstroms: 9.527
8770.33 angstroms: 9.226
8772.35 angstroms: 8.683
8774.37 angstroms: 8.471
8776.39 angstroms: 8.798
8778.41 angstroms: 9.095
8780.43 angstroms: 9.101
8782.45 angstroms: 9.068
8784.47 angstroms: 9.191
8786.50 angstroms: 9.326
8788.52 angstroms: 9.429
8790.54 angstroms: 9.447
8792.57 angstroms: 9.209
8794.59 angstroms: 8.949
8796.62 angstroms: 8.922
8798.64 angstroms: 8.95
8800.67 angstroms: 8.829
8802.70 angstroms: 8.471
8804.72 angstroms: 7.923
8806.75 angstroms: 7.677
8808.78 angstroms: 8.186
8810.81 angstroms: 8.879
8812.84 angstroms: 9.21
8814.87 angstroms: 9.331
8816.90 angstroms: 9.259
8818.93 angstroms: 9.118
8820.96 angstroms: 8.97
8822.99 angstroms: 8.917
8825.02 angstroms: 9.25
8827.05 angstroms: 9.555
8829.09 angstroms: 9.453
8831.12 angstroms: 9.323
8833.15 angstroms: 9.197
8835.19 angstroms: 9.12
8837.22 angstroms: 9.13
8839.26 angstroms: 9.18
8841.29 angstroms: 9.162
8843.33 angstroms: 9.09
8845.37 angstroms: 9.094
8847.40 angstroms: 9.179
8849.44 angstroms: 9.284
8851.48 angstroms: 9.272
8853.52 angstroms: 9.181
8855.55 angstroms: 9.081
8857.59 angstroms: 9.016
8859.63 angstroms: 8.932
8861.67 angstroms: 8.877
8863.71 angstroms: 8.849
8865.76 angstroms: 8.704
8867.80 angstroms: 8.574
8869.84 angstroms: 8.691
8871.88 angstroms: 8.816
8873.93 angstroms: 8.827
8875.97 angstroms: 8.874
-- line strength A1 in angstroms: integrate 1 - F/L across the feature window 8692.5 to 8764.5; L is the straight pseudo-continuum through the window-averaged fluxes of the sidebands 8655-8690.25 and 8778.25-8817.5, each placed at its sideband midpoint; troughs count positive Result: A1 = -3.0 angstroms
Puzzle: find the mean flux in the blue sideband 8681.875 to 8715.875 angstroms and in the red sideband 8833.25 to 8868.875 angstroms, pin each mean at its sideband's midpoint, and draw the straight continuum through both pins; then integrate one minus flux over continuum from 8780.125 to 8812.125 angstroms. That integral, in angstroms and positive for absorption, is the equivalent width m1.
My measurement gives 0.4 angstroms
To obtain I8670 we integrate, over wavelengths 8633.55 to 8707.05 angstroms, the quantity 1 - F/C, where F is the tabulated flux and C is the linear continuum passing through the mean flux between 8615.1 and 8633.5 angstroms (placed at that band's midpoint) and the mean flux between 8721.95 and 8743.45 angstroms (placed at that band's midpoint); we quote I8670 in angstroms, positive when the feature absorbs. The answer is 3.5 angstroms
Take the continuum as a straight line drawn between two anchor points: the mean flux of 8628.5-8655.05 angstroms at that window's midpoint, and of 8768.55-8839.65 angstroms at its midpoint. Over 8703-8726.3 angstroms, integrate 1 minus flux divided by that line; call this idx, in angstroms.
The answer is 0.3 angstroms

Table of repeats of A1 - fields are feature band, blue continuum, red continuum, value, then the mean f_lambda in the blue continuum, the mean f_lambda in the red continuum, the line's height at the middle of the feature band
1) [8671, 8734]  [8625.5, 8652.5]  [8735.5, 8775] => 1.6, 9.27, 9.01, 9.13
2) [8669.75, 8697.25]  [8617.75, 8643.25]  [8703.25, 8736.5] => 1.1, 9.33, 8.96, 9.11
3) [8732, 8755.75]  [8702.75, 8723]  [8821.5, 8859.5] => 0.3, 9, 9.19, 9.04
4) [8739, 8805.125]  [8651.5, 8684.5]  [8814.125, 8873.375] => -1.4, 8.46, 9.09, 8.83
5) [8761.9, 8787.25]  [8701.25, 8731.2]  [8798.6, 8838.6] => -0.3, 9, 8.94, 8.97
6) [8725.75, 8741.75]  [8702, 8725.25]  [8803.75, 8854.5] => 0.3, 9.01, 9.04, 9.02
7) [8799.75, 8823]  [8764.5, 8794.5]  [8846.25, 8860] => 1.1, 9.14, 9.15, 9.15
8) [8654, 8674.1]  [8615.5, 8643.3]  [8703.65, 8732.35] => 2.3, 9.33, 9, 9.2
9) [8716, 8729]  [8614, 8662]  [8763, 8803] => 0.0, 9.08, 9.08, 9.08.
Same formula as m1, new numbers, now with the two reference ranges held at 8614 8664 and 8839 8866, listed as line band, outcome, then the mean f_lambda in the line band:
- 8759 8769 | -0.21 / 9.23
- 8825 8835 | -0.31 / 9.34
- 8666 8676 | 0.18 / 8.84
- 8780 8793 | -0.31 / 9.26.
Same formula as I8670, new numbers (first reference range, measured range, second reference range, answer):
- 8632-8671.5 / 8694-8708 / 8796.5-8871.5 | -0.42 angstroms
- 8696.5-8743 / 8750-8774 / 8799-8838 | -0.43 angstroms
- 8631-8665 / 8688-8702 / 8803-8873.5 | 0.06 angstroms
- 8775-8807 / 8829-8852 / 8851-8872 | -0.74 angstroms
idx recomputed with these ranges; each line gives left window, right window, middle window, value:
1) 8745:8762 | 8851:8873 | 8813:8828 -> -0.4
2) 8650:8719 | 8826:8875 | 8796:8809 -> 0.8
